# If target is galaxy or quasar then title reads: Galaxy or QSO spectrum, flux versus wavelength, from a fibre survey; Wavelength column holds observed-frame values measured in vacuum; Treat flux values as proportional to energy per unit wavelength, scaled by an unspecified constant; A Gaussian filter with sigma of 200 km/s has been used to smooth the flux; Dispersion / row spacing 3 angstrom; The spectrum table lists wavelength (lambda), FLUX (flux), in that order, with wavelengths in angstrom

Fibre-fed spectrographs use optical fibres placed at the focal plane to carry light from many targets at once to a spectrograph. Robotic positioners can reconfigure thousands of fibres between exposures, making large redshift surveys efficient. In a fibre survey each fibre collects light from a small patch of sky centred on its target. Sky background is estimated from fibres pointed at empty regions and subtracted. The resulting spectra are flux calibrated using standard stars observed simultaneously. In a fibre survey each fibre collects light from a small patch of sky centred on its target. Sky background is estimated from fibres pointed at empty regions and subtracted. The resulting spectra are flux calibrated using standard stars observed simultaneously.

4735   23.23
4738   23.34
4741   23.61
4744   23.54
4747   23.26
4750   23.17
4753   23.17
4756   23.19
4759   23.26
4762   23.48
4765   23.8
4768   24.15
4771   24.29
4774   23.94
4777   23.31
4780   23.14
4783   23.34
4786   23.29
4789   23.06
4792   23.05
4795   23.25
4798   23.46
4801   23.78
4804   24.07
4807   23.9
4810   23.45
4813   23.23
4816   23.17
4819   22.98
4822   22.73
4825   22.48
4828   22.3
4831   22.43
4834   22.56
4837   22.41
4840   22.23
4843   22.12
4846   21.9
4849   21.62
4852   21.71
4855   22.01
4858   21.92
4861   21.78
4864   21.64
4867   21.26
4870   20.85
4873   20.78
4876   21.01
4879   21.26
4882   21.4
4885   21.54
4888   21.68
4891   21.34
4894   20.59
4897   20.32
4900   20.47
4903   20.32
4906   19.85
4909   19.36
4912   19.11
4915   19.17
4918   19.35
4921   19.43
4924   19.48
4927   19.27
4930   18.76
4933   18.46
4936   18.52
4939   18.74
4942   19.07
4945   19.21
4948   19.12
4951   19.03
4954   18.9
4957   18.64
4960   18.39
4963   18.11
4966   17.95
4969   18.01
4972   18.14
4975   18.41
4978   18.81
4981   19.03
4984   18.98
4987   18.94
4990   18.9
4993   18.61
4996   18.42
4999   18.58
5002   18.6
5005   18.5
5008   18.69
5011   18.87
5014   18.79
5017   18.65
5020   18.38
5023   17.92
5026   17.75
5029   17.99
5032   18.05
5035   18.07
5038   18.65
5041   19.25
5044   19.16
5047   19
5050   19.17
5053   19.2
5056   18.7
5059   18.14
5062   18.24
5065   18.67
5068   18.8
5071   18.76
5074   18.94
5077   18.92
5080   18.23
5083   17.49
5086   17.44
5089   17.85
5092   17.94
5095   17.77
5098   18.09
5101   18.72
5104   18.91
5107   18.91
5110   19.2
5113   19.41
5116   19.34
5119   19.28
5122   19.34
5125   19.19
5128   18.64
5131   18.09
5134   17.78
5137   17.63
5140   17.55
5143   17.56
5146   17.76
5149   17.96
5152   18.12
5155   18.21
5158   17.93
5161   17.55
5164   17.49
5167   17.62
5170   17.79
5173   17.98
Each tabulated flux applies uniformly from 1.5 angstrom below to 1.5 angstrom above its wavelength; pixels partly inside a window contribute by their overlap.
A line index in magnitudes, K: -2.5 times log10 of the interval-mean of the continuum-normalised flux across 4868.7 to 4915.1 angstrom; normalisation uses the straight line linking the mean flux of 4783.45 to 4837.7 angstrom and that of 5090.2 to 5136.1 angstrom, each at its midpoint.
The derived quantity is 0.07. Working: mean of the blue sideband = 23.1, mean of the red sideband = 18.7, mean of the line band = 20.6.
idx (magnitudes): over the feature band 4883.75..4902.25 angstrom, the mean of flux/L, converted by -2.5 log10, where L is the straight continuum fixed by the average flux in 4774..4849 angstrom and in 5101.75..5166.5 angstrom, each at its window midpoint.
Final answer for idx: 0.04 mag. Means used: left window 23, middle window 21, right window 18.4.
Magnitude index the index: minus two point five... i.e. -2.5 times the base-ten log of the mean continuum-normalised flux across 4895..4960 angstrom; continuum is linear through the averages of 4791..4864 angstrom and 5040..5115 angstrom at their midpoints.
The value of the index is 0.10 mag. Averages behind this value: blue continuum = 22.7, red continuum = 18.6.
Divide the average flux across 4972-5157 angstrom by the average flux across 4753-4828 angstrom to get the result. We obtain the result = 0.8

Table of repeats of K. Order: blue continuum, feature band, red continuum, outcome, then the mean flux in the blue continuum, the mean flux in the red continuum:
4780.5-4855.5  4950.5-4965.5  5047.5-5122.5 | 0.116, 22.8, 18.6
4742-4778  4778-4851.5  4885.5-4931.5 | -0.033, 23.6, 19.9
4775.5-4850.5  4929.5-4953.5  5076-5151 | 0.115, 22.9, 18.4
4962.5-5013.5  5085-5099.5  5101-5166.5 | 0.036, 18.6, 18.4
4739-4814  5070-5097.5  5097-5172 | 0.054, 23.5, 18.3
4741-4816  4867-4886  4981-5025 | 0.011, 23.5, 18.6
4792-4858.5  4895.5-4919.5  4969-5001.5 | 0.048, 22.7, 18.6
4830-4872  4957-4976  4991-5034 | 0.069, 21.9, 18.4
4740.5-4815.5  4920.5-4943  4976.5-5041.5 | 0.070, 23.5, 18.6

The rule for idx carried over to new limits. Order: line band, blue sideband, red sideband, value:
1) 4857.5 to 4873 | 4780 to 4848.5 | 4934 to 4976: 0.00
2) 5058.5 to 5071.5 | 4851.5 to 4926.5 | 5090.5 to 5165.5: 0.02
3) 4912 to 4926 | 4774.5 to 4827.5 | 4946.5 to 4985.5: 0.03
